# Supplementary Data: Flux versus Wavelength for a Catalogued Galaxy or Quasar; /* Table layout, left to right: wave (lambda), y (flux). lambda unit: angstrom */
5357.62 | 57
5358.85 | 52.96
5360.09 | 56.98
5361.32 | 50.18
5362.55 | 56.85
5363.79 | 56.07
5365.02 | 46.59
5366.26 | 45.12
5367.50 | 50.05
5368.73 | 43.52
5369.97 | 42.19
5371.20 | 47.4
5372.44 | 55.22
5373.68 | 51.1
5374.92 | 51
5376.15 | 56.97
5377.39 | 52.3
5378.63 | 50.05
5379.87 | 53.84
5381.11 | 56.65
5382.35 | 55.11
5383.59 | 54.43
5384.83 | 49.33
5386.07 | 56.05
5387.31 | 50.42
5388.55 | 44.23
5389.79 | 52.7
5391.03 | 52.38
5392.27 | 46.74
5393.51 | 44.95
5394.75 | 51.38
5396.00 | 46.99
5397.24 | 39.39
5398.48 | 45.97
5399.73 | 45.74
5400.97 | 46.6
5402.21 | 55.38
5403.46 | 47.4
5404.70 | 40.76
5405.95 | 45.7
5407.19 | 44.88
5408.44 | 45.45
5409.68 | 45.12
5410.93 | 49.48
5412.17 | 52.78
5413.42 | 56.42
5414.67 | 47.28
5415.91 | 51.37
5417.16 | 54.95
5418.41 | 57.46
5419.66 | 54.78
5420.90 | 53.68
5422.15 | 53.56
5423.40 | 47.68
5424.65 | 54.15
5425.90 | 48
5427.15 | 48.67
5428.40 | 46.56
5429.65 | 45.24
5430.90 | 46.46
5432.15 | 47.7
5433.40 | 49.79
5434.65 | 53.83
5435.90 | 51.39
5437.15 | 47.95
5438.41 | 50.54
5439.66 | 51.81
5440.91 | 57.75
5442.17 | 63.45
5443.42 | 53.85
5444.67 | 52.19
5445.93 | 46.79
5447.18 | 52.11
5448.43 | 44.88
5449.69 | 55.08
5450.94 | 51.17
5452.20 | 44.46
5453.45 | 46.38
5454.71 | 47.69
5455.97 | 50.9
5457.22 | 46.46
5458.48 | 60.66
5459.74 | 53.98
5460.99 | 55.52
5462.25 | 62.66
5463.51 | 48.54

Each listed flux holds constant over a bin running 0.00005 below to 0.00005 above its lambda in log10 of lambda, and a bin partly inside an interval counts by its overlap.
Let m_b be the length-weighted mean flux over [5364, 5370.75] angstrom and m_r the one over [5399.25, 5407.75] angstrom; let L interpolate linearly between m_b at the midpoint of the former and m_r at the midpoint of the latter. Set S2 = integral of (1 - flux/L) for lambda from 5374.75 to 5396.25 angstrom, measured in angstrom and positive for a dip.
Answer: -2.3 angstrom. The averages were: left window 46.2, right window 46.7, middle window 51.5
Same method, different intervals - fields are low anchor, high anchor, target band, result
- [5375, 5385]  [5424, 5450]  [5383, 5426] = 2.3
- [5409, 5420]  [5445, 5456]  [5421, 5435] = 0.4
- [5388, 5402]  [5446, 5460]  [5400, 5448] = -1.7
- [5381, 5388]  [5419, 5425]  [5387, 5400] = 1.4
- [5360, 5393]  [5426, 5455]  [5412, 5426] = -0.6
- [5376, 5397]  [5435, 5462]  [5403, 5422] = 0.5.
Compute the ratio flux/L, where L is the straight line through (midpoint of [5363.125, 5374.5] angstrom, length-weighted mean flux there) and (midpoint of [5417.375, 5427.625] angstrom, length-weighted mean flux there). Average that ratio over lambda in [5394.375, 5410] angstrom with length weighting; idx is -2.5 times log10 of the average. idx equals 0.11 mag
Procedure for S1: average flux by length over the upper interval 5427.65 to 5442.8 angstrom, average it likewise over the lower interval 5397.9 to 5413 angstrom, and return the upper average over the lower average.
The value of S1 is 1.08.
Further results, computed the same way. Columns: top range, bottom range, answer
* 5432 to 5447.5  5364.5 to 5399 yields 1.05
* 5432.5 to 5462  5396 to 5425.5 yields 1.05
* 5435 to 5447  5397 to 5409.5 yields 1.15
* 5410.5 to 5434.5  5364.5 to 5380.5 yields 1.03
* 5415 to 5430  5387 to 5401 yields 1.09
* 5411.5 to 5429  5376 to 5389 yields 0.99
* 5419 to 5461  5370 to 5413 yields 1.03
